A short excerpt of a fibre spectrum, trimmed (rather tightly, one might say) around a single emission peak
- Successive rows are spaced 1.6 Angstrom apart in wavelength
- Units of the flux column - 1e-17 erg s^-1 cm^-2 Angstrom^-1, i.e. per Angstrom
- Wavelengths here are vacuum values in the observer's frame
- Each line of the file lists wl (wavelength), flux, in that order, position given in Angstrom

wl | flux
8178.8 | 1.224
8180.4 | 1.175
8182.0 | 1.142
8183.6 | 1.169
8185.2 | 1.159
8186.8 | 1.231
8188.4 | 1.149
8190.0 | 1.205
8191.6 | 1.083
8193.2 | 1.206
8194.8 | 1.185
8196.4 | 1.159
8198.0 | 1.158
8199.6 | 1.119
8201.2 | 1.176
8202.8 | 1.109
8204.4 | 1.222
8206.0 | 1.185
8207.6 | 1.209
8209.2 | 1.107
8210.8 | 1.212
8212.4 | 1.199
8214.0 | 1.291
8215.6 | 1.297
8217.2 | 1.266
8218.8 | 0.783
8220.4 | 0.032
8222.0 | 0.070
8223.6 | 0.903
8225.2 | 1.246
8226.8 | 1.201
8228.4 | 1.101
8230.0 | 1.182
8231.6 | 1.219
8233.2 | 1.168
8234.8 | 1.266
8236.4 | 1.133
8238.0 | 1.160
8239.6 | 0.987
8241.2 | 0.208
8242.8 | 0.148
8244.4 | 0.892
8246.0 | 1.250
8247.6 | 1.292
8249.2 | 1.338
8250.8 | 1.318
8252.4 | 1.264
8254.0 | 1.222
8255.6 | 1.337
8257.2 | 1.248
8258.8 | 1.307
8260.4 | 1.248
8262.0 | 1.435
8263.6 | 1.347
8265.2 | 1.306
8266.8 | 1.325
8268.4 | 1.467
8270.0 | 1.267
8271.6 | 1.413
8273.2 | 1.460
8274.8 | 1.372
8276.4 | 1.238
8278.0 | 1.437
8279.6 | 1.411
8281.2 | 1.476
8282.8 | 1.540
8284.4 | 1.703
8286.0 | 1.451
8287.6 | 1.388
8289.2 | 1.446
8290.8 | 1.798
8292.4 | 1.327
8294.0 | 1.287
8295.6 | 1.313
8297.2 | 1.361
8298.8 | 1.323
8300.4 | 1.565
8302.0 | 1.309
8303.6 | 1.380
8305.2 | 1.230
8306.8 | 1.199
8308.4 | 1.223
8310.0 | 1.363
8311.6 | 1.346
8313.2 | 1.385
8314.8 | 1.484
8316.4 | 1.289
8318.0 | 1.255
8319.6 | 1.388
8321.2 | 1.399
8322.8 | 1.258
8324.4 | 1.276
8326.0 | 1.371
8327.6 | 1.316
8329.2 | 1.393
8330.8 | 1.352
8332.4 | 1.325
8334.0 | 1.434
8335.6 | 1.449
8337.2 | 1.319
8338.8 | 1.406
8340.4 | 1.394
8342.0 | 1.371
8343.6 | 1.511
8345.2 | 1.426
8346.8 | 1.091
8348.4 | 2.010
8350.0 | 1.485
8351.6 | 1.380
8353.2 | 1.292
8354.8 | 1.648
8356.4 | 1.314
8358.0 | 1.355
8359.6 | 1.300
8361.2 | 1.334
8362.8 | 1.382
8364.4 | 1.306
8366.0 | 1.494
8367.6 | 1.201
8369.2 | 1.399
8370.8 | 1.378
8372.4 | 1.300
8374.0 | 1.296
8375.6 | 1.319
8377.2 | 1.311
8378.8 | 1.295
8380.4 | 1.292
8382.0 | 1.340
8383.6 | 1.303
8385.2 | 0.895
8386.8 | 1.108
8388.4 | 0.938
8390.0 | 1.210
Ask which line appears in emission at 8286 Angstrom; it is C III]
